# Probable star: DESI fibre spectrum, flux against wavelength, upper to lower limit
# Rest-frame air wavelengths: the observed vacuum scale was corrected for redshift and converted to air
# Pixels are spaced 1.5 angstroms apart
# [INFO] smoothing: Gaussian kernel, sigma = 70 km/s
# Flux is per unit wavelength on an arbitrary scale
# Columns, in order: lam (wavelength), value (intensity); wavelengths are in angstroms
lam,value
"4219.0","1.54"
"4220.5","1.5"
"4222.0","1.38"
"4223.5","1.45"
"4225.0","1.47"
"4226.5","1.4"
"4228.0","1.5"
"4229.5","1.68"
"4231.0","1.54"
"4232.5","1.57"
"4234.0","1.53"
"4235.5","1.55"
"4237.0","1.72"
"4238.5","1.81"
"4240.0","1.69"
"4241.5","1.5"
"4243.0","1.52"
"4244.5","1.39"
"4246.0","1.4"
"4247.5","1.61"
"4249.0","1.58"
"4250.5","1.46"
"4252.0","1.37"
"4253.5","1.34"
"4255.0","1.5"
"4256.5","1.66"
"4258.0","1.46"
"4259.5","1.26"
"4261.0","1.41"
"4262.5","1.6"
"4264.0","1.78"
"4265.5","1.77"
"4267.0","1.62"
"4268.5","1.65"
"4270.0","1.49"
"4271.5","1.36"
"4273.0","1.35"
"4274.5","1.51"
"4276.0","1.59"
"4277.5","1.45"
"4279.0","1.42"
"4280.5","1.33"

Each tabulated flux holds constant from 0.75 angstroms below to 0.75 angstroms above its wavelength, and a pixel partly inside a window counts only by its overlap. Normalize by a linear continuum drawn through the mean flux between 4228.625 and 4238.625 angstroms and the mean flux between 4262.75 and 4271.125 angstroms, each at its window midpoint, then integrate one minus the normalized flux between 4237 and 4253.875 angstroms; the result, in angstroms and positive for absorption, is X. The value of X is 1.0 angstroms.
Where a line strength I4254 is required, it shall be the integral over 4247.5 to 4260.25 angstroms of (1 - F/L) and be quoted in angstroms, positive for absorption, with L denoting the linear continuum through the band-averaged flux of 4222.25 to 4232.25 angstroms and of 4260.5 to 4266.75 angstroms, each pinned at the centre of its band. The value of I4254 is 1.2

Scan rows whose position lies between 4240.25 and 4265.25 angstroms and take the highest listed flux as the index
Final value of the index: 1.78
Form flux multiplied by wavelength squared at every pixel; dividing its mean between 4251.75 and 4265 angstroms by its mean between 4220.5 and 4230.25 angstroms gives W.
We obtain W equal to 1.03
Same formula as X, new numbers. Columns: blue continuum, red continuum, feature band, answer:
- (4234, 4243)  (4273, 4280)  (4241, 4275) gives 1.0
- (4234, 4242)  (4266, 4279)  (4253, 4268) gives 0.1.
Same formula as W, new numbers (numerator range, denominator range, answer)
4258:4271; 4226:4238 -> 1.01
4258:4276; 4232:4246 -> 0.98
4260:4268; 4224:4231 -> 1.09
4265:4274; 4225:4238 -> 1.00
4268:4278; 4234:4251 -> 0.96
